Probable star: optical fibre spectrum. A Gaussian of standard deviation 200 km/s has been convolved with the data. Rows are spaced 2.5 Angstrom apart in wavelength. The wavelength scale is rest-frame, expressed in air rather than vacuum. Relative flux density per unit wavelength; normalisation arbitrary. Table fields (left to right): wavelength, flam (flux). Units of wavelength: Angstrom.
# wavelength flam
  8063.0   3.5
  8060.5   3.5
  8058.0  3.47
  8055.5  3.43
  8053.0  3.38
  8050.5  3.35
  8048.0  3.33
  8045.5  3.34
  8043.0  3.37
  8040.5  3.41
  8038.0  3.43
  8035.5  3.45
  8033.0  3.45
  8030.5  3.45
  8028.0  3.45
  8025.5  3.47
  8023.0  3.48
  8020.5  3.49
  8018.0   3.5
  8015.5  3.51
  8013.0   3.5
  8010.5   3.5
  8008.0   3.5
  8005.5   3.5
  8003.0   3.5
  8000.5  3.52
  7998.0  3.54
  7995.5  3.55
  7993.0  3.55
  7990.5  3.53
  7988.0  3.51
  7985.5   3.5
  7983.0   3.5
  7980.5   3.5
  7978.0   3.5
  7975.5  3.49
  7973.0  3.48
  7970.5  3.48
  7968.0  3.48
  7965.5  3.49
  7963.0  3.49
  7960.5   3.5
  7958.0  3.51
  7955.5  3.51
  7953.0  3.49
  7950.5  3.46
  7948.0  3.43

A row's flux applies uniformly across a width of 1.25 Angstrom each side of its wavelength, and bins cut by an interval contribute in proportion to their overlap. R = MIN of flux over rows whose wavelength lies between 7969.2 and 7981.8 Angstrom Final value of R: 3.48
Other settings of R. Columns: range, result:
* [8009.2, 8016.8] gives 3.5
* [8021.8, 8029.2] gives 3.45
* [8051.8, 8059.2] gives 3.38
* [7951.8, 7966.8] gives 3.49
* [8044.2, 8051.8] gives 3.33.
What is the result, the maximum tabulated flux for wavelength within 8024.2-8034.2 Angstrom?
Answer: 3.47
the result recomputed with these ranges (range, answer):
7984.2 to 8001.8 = 3.55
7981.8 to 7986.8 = 3.5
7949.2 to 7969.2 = 3.51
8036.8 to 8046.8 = 3.43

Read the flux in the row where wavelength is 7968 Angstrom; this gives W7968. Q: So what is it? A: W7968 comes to 3.48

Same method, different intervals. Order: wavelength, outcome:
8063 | 3.5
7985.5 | 3.5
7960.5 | 3.5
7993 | 3.55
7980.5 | 3.5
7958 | 3.51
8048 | 3.33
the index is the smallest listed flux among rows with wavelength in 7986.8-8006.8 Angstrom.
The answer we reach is 3.5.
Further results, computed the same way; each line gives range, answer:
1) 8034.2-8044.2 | 3.37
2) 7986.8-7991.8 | 3.51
